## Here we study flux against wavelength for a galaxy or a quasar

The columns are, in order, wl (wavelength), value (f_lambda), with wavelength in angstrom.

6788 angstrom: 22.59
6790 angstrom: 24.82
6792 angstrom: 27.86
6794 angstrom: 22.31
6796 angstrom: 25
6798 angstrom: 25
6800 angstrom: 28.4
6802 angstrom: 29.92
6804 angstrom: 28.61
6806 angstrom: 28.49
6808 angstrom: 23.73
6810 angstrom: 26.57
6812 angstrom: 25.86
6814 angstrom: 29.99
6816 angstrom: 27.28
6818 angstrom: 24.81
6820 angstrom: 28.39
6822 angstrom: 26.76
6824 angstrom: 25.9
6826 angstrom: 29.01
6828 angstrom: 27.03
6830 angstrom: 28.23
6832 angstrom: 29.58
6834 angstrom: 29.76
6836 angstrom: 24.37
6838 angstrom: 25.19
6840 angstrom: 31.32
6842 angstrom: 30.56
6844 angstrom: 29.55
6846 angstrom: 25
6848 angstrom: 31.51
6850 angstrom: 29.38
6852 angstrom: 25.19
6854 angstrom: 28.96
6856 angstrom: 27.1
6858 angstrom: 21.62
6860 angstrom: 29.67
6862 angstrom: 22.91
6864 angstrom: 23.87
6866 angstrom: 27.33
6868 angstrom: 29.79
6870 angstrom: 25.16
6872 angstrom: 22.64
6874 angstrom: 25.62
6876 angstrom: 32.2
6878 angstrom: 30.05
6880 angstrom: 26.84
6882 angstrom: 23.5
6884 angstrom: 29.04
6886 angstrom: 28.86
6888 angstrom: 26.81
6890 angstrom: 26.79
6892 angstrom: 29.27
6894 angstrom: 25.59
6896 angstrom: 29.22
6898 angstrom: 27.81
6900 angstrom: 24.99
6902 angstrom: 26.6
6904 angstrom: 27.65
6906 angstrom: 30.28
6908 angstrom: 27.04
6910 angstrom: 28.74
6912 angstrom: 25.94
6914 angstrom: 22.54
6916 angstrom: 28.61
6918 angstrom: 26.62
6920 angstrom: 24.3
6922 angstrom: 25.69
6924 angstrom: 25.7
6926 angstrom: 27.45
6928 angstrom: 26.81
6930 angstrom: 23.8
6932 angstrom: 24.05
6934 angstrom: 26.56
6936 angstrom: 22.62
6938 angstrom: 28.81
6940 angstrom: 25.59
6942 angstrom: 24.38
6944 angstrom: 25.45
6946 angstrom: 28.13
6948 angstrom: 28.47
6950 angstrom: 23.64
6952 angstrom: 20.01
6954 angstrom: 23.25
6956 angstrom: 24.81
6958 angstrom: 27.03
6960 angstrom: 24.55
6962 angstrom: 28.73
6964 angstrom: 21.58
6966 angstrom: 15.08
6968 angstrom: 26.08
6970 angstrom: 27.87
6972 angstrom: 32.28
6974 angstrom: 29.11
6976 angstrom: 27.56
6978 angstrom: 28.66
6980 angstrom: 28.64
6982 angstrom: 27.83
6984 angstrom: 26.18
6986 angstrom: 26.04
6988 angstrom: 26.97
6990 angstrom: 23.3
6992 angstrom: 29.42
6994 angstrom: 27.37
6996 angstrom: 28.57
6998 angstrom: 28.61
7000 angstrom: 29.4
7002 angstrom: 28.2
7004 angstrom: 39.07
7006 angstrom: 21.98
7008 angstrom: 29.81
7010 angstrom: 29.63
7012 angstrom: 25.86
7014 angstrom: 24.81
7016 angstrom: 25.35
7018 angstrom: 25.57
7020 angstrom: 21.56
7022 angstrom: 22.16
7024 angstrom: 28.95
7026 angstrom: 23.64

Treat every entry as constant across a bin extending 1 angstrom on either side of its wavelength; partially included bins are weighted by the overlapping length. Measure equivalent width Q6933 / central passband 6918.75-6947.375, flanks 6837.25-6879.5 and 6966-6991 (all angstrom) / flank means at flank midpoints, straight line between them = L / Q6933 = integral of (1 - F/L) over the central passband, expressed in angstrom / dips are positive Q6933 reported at 1.5 angstrom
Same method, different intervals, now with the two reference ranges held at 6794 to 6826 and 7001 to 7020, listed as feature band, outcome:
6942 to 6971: 2.88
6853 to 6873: 0.85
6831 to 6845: -0.85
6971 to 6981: -0.68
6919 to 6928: 0.44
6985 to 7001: -0.02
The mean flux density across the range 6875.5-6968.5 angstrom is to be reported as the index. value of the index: 26.1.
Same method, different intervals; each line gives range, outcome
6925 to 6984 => 25.8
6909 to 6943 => 25.8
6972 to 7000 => 27.8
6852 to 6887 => 26.7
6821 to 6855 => 28.1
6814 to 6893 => 27.4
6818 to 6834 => 27.8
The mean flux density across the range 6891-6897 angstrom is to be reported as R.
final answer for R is 28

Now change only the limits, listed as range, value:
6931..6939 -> 25.5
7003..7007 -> 30.5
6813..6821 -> 27.6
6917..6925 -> 25.6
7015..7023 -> 23.7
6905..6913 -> 28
